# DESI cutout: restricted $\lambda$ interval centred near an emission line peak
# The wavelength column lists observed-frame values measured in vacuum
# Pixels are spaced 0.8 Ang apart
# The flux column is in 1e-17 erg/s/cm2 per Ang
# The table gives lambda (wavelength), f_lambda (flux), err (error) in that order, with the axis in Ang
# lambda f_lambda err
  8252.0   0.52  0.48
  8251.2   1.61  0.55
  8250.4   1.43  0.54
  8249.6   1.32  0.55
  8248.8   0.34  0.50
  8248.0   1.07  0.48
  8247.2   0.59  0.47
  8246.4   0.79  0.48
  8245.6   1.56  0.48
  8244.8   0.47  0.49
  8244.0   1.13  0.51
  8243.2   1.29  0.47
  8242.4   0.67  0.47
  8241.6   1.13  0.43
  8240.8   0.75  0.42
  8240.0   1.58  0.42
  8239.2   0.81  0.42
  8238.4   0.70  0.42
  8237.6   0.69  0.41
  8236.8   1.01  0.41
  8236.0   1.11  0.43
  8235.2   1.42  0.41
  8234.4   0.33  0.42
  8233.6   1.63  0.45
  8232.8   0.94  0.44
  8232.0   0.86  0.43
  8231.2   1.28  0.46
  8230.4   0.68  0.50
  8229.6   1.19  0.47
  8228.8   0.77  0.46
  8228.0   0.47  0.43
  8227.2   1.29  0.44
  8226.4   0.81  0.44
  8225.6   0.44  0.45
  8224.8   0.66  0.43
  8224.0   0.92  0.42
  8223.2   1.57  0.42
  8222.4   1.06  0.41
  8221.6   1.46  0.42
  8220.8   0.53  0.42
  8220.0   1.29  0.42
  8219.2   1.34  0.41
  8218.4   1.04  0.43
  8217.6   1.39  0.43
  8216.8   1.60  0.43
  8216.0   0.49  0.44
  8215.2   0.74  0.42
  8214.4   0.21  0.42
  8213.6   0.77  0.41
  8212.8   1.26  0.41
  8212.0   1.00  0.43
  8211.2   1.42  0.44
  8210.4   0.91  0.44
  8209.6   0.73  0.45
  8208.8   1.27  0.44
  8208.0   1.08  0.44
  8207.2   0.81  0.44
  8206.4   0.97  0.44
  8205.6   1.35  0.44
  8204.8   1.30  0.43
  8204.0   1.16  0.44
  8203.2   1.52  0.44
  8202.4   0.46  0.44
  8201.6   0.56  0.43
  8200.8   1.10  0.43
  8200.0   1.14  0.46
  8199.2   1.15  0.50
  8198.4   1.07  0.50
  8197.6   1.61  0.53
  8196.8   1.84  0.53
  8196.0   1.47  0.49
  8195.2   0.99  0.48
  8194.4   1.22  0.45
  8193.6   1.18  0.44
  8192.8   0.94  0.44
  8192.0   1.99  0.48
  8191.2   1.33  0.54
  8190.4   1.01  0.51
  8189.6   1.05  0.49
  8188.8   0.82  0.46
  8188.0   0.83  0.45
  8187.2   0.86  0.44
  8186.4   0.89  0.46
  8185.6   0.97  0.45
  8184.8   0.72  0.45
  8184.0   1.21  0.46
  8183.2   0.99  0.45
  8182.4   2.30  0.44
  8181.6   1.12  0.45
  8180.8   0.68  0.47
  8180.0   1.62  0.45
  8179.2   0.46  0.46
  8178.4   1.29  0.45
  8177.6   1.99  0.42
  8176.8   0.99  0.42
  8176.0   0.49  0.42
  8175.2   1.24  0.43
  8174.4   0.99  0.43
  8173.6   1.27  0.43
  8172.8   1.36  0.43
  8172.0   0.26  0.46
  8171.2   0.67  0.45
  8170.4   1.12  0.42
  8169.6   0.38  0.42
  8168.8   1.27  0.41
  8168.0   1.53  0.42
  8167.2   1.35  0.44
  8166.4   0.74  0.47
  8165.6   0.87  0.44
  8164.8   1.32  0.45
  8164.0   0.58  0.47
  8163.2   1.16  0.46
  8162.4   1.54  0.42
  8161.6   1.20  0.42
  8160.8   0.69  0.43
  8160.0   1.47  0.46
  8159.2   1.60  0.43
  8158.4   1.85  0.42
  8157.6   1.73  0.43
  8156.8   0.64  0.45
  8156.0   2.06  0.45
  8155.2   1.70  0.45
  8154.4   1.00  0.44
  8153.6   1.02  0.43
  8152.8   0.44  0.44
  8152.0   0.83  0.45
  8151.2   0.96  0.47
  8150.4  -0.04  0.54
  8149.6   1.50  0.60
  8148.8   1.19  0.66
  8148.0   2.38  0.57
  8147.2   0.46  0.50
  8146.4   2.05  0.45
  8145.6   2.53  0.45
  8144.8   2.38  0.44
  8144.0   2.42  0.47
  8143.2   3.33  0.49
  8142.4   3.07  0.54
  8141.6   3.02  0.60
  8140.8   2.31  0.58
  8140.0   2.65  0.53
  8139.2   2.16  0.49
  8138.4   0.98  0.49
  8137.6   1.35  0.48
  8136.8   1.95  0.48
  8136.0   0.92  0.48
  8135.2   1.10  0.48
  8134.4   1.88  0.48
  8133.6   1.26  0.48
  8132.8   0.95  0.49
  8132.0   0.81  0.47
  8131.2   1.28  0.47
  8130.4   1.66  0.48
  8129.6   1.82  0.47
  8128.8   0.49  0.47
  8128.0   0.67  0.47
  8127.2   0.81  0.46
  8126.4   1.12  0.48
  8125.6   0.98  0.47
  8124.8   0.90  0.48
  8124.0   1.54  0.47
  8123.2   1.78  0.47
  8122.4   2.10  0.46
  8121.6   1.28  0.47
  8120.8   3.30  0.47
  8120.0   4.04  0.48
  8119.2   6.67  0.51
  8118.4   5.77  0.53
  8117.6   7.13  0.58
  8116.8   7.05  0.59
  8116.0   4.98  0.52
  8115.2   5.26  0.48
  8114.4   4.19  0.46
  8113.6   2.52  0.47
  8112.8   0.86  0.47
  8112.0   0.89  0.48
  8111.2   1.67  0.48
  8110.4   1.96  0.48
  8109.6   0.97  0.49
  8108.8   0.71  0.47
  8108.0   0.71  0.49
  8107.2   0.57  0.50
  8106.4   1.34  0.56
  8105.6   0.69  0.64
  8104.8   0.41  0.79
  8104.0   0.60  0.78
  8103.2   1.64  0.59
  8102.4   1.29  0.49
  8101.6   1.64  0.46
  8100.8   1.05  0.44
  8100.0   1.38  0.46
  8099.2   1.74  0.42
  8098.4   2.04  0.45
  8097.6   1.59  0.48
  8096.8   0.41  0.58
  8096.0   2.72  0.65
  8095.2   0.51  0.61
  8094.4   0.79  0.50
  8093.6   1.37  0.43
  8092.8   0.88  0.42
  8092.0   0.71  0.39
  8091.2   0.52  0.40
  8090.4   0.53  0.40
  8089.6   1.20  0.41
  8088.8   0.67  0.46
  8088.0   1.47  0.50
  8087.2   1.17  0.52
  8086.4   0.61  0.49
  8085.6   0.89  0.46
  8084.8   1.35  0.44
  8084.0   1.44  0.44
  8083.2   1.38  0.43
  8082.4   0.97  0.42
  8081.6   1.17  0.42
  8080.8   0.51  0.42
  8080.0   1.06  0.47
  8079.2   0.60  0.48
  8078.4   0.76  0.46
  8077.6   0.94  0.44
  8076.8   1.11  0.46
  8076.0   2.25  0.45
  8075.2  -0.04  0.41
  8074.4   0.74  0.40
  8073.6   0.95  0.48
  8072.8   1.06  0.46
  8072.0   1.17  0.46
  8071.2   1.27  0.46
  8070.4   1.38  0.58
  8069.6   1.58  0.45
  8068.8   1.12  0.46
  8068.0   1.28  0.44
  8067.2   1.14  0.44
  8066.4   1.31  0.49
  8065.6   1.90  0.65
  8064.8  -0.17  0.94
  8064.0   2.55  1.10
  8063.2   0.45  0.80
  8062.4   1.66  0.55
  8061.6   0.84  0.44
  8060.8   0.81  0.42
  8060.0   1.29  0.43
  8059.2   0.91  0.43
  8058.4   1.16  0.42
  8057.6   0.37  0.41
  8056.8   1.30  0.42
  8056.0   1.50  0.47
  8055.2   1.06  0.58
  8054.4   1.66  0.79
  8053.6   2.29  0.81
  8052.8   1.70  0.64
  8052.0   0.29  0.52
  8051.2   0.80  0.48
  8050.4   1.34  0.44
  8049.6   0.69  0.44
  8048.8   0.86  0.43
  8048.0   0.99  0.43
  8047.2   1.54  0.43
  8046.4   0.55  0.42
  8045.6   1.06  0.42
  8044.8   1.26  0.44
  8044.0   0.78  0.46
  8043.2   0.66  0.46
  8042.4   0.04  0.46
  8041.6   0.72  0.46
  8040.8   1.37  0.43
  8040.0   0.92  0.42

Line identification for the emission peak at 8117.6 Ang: H-alpha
